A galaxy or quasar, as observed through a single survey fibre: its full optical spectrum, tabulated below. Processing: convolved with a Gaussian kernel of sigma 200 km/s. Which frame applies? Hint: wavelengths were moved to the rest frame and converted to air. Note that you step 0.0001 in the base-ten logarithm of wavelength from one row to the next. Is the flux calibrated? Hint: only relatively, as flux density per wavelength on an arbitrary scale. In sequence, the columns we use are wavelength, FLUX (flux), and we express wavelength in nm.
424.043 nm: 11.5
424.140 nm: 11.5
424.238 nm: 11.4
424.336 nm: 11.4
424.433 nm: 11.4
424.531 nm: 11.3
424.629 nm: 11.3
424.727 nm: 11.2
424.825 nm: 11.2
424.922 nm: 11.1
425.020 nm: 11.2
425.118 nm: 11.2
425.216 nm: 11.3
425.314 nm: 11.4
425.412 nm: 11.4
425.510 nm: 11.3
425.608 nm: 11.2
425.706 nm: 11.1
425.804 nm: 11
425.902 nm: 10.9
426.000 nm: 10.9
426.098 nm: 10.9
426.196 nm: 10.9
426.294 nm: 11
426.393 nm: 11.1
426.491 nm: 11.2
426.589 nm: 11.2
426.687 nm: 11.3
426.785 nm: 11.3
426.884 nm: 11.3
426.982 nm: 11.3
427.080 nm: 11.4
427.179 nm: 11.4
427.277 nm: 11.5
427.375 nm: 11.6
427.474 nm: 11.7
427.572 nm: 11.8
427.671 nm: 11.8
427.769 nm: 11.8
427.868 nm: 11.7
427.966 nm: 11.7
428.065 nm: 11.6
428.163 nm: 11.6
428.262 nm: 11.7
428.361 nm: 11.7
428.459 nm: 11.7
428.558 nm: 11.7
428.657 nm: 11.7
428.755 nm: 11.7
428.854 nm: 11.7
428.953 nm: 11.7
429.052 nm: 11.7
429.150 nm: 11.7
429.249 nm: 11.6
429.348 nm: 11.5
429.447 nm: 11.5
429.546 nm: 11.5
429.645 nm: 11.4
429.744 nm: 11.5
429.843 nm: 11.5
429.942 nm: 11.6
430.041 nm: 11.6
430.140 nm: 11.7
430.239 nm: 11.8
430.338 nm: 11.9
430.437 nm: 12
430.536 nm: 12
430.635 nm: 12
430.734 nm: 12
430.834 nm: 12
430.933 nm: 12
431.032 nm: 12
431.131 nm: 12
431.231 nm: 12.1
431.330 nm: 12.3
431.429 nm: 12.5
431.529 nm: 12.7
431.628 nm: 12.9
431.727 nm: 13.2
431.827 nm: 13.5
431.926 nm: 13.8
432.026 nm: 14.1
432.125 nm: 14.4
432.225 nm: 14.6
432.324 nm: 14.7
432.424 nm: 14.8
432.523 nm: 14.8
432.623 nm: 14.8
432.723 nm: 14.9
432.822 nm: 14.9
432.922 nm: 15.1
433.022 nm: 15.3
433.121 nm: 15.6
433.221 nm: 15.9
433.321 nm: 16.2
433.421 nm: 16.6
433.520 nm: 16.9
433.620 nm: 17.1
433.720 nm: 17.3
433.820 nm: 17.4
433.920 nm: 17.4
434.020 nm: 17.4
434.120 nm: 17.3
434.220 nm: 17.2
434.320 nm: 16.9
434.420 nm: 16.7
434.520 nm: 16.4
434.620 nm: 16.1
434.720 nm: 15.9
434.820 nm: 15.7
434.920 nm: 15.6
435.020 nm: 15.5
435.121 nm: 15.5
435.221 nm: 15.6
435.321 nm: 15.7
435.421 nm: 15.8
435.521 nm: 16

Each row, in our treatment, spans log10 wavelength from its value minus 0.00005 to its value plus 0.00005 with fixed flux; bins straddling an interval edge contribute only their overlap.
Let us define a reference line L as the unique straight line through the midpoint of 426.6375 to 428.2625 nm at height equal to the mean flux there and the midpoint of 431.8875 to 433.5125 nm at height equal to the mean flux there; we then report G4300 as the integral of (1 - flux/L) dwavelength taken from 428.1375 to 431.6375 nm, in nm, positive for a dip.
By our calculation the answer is 0.36 nm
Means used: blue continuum 11.6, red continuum 15.1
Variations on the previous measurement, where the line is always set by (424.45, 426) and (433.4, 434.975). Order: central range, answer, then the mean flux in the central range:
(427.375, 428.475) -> 0.10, 11.7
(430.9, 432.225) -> 0.19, 13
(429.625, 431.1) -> 0.26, 11.8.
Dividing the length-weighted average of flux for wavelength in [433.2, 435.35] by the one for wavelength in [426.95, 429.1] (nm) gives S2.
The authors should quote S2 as 1.4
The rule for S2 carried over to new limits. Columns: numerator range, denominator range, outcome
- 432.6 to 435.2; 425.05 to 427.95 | 1.43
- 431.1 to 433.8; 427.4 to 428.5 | 1.25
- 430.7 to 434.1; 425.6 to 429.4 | 1.27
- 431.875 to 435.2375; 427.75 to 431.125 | 1.35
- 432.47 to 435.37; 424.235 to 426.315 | 1.44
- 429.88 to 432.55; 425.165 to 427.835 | 1.13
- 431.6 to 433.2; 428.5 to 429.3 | 1.24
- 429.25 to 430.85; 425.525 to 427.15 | 1.05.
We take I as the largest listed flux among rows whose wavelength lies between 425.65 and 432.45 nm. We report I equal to 14.8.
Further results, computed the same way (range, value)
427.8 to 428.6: 11.7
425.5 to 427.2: 11.4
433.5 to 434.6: 17.4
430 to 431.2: 12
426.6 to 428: 11.8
